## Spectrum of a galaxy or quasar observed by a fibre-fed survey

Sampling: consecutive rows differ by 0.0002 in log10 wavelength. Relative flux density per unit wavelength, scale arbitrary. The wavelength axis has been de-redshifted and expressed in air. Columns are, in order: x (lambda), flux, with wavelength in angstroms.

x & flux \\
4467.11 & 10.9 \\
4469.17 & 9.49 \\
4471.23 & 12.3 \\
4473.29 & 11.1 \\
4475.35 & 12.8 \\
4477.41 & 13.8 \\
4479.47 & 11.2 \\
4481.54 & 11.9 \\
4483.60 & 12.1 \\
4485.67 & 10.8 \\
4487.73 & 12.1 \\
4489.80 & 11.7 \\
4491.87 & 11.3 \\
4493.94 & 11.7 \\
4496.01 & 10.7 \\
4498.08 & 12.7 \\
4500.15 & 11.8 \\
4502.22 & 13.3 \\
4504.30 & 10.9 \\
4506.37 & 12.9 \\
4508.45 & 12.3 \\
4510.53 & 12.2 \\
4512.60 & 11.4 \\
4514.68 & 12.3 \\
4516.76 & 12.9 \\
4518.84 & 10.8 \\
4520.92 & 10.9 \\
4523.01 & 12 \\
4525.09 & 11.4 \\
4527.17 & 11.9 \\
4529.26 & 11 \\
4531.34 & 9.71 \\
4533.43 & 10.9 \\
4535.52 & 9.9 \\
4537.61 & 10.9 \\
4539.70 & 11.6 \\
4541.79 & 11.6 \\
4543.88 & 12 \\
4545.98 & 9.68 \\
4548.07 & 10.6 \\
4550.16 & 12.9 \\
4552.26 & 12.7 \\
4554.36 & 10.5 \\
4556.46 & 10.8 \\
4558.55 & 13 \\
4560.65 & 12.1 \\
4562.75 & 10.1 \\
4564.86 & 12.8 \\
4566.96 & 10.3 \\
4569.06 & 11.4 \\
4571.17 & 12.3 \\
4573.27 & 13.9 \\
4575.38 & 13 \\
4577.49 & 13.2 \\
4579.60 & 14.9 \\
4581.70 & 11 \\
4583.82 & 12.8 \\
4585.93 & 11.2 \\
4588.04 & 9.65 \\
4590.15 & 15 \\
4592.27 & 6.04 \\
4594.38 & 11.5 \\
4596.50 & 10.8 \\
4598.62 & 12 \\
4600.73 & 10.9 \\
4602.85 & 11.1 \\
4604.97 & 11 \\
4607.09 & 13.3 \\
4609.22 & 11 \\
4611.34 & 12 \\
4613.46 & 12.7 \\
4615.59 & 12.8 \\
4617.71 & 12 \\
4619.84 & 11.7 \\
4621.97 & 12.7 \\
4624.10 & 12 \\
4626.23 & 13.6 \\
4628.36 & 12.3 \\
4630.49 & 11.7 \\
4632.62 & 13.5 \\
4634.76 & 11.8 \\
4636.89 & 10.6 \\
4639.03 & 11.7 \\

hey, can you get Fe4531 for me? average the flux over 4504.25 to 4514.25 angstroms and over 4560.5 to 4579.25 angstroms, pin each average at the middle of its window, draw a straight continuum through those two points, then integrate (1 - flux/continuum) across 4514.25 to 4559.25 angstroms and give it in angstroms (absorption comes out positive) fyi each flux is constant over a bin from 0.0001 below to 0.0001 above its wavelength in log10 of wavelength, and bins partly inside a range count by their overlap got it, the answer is 2.97 angstroms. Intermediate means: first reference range 12.1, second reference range 12.2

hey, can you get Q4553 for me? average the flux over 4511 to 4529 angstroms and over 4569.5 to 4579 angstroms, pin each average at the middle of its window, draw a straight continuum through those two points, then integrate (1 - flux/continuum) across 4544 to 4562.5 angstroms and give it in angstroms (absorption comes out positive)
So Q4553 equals 1.5 angstroms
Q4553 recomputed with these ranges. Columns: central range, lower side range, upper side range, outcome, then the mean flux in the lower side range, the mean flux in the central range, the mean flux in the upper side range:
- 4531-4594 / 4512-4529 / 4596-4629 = 1.4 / 11.7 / 11.6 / 12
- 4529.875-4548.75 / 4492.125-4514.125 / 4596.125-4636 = 1.9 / 12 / 10.8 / 12.1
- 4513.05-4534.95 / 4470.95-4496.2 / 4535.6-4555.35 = 0.3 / 11.8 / 11.3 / 11.3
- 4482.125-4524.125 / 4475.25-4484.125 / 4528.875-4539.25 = -1.1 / 12.3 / 11.8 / 10.5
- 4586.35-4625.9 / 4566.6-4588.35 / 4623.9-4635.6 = 2.6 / 12.3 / 11.6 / 12.5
